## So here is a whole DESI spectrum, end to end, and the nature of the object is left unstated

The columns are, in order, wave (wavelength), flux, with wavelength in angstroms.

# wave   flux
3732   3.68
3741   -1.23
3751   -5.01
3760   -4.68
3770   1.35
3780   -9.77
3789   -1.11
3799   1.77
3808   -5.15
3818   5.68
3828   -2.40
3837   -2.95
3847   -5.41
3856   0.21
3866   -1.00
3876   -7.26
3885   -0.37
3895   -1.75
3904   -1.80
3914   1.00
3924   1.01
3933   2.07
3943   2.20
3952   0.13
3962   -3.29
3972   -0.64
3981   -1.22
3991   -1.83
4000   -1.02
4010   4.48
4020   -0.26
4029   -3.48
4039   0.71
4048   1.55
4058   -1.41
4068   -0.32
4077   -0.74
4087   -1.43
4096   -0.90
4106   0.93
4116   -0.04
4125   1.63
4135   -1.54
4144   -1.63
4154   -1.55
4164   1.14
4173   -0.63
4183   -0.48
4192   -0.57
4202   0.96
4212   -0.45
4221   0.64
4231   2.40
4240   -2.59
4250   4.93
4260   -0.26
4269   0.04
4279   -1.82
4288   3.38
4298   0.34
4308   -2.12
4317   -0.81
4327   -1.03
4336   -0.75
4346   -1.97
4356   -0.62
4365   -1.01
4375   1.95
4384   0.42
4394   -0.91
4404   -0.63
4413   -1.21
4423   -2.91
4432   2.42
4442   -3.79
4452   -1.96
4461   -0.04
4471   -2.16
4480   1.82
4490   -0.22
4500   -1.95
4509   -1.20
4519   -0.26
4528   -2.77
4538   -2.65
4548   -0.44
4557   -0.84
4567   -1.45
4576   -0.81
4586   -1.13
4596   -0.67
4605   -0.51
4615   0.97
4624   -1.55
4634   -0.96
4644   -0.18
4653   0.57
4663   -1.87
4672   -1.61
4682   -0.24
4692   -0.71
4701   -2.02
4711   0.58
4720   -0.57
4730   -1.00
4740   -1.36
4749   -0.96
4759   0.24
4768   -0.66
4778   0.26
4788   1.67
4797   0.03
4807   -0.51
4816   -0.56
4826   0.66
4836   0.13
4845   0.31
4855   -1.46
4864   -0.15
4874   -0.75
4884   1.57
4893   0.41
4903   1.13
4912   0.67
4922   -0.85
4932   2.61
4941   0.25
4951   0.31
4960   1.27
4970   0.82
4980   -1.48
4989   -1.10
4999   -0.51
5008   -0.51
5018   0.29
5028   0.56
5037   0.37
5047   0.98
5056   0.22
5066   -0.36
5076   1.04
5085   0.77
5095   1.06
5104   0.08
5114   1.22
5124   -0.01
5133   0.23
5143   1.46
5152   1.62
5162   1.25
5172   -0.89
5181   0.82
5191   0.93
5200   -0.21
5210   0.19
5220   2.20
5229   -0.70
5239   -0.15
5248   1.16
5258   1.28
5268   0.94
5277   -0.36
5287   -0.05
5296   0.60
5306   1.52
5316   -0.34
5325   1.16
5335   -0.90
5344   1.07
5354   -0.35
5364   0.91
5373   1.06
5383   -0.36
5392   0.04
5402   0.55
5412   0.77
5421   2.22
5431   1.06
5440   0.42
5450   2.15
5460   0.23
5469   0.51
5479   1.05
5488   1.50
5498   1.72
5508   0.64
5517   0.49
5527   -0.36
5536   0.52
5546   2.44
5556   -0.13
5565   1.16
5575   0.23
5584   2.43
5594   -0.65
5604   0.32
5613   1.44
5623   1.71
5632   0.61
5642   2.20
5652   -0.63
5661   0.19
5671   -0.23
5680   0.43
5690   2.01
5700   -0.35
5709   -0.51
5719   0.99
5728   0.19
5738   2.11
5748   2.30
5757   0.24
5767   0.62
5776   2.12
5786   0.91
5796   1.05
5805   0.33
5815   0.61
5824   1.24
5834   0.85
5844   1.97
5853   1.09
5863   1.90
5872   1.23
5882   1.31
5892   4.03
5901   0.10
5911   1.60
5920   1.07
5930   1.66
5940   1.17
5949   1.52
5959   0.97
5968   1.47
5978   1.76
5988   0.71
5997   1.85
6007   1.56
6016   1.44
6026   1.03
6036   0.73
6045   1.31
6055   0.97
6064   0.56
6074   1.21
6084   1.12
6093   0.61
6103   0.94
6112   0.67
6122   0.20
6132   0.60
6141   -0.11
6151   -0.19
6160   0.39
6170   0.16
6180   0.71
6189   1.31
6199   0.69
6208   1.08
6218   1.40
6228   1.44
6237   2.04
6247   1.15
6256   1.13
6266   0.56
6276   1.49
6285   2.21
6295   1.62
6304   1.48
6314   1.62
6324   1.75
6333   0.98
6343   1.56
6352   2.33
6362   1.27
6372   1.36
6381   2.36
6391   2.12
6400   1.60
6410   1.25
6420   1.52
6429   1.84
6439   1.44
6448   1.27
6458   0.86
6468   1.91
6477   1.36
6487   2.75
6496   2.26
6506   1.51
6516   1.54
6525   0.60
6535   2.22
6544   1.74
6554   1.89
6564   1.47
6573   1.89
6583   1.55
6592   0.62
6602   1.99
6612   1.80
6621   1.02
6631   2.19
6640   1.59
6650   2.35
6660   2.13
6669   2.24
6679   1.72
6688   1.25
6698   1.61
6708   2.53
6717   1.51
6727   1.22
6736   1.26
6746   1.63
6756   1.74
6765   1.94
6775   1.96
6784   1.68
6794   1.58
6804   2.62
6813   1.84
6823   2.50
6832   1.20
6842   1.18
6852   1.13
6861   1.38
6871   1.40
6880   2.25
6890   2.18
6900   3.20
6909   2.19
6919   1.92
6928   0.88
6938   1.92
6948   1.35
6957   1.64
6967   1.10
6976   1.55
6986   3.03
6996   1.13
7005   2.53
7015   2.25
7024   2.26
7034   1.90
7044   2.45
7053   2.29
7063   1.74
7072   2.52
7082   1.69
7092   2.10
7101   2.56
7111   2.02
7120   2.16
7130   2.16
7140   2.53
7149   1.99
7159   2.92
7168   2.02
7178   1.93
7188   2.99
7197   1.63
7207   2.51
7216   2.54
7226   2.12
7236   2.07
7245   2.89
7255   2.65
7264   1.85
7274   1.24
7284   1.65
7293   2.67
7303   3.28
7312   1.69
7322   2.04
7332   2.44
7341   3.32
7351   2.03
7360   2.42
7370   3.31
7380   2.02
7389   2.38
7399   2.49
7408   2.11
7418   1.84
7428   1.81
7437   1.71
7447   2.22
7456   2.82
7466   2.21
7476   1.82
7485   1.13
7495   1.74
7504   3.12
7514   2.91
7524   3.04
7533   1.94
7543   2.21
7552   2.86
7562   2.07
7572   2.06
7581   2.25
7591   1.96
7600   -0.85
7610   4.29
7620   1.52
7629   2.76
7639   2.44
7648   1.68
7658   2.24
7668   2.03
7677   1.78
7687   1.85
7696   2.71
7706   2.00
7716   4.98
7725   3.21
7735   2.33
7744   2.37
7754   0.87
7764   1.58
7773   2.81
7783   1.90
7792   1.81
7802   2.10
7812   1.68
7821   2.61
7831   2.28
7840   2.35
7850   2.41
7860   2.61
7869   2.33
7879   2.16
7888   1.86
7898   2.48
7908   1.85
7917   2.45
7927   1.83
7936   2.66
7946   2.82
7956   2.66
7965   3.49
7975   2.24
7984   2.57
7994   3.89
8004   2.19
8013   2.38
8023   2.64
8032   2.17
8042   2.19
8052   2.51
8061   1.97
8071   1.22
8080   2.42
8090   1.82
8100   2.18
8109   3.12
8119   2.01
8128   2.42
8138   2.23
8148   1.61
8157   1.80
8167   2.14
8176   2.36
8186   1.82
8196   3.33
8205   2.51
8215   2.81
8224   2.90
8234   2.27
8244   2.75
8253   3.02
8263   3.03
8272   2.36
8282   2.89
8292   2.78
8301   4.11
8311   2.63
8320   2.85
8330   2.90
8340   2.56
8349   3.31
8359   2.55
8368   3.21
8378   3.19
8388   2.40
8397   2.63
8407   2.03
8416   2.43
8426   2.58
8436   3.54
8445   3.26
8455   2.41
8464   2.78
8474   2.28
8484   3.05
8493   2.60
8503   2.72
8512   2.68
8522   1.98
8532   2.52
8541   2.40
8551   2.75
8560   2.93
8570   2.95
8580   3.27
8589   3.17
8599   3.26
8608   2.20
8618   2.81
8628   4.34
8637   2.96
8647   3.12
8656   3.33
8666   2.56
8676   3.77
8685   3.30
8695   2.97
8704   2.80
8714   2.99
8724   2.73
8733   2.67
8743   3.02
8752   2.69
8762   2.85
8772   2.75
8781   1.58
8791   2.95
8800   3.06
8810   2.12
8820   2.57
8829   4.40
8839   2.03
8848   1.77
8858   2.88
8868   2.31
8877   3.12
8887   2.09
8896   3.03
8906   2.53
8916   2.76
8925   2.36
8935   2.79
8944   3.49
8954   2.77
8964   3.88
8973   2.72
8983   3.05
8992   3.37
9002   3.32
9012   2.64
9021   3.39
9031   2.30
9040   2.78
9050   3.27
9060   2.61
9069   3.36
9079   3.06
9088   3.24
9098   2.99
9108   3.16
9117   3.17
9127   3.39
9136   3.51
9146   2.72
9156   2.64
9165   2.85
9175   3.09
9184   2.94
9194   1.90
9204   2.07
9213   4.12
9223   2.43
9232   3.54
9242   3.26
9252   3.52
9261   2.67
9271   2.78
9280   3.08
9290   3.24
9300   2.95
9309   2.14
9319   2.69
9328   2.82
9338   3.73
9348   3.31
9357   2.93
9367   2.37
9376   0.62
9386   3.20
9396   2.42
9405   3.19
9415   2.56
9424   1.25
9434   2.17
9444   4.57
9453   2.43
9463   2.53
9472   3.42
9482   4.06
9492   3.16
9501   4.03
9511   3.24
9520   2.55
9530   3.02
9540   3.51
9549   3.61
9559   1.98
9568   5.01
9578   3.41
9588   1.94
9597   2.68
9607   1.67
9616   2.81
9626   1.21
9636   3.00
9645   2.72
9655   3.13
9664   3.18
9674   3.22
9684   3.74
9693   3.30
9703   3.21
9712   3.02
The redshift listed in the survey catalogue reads 0.562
